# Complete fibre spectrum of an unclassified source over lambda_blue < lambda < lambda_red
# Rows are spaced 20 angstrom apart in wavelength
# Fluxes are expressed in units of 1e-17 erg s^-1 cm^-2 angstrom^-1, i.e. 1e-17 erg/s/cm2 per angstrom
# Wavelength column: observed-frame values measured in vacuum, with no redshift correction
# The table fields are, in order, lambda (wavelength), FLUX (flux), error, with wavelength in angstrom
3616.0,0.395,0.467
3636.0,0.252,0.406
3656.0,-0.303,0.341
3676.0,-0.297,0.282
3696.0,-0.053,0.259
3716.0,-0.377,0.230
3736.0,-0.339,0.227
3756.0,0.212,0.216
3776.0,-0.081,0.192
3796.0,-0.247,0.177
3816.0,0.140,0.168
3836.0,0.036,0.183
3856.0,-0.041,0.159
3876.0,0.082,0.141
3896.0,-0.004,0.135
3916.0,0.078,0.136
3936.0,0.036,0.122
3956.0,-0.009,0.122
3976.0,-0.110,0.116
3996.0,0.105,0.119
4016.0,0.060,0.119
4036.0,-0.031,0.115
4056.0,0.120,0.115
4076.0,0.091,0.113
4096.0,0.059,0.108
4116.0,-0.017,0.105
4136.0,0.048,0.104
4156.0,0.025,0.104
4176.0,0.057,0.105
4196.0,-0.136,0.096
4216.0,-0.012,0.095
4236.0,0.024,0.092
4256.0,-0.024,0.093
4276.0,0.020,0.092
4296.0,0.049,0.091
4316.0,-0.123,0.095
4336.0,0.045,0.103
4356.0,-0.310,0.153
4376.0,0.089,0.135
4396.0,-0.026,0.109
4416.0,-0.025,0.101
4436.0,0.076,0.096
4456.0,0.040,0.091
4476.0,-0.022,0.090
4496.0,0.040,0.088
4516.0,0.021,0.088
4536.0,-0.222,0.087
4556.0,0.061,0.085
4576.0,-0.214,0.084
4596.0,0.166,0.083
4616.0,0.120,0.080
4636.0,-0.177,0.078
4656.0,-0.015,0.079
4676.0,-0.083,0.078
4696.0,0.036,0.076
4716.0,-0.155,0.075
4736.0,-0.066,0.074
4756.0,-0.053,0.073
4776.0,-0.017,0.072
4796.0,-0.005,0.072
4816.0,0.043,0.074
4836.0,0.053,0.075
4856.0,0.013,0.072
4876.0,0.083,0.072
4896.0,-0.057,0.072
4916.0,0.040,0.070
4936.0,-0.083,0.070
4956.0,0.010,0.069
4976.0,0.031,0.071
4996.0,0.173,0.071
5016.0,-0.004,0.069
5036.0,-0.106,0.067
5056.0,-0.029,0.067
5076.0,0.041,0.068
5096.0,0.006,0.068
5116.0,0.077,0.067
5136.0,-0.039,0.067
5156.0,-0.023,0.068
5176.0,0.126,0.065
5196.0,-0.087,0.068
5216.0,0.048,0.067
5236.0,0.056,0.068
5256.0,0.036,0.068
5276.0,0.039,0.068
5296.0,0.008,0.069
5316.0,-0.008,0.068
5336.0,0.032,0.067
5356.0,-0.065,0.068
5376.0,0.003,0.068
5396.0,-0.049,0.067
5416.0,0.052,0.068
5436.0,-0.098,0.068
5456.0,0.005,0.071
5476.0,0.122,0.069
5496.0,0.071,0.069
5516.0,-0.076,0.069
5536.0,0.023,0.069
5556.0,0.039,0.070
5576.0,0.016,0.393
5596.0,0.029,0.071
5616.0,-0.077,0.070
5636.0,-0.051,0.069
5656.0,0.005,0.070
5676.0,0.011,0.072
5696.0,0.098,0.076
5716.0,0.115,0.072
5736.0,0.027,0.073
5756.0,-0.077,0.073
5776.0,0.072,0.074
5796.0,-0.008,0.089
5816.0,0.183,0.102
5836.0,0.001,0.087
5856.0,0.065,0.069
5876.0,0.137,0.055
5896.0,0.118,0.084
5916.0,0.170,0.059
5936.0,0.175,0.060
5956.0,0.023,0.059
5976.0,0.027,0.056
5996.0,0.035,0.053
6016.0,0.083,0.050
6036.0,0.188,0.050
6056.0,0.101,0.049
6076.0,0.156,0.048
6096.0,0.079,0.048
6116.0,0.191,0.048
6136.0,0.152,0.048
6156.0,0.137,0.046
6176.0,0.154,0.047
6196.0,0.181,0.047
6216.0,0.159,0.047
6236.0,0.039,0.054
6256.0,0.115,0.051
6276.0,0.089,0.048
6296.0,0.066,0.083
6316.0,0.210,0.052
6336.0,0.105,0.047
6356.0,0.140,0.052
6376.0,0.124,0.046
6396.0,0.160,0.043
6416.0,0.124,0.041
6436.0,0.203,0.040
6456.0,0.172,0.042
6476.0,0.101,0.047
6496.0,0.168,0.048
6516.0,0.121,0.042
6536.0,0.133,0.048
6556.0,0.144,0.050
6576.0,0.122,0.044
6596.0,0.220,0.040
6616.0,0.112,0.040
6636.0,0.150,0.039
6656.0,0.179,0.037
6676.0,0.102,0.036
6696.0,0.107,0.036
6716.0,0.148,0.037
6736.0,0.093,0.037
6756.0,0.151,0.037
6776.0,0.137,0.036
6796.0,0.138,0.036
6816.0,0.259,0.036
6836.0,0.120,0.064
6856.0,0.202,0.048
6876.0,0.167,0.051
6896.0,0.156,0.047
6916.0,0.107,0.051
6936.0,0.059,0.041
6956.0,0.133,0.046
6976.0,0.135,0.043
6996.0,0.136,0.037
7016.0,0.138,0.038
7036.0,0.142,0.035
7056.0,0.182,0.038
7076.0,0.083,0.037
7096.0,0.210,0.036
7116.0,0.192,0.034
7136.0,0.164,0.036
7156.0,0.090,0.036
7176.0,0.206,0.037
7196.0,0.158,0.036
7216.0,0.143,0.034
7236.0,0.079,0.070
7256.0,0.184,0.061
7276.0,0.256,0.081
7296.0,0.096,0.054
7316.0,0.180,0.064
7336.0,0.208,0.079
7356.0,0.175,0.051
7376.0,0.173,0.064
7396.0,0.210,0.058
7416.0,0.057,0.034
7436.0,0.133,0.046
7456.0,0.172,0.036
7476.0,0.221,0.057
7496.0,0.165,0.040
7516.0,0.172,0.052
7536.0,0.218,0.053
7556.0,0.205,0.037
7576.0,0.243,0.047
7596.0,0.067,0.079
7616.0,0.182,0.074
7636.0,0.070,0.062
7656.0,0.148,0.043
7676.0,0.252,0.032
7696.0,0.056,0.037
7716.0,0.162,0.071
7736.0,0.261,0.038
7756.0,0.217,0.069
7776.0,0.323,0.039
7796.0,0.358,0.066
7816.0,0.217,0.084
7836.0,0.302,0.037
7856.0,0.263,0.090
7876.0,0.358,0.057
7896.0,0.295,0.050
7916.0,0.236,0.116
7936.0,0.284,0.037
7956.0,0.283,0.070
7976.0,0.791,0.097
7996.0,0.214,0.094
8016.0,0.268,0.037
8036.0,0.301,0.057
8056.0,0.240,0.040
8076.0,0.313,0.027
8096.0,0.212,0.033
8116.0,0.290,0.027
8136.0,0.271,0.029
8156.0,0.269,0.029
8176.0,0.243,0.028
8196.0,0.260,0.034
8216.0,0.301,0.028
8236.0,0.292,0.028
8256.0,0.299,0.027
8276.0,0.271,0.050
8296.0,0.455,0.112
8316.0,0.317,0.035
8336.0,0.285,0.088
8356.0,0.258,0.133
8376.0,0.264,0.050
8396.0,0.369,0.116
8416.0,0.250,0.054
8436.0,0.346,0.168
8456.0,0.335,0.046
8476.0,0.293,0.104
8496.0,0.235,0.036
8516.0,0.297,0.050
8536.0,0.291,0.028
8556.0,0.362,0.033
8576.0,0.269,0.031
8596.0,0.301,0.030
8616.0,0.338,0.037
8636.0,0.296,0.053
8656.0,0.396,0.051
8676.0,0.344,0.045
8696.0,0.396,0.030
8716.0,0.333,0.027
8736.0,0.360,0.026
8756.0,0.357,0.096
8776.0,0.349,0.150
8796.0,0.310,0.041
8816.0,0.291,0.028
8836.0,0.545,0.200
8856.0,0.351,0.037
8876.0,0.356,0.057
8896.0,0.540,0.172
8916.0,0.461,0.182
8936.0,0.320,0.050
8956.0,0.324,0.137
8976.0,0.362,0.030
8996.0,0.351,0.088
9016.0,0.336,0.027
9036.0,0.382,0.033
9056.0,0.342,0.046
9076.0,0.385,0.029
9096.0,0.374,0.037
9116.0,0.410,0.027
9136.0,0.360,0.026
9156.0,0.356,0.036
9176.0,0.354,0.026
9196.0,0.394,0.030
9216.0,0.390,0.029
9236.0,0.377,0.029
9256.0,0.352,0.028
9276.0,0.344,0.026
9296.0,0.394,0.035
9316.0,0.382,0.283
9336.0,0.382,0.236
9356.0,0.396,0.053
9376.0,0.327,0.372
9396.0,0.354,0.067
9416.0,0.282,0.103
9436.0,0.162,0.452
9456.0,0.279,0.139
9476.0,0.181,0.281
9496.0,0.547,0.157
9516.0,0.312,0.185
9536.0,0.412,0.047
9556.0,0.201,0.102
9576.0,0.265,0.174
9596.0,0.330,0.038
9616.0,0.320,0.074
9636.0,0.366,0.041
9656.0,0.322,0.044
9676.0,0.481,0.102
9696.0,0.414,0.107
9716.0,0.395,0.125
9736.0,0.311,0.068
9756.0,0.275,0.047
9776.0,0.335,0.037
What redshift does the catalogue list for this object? 0.940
